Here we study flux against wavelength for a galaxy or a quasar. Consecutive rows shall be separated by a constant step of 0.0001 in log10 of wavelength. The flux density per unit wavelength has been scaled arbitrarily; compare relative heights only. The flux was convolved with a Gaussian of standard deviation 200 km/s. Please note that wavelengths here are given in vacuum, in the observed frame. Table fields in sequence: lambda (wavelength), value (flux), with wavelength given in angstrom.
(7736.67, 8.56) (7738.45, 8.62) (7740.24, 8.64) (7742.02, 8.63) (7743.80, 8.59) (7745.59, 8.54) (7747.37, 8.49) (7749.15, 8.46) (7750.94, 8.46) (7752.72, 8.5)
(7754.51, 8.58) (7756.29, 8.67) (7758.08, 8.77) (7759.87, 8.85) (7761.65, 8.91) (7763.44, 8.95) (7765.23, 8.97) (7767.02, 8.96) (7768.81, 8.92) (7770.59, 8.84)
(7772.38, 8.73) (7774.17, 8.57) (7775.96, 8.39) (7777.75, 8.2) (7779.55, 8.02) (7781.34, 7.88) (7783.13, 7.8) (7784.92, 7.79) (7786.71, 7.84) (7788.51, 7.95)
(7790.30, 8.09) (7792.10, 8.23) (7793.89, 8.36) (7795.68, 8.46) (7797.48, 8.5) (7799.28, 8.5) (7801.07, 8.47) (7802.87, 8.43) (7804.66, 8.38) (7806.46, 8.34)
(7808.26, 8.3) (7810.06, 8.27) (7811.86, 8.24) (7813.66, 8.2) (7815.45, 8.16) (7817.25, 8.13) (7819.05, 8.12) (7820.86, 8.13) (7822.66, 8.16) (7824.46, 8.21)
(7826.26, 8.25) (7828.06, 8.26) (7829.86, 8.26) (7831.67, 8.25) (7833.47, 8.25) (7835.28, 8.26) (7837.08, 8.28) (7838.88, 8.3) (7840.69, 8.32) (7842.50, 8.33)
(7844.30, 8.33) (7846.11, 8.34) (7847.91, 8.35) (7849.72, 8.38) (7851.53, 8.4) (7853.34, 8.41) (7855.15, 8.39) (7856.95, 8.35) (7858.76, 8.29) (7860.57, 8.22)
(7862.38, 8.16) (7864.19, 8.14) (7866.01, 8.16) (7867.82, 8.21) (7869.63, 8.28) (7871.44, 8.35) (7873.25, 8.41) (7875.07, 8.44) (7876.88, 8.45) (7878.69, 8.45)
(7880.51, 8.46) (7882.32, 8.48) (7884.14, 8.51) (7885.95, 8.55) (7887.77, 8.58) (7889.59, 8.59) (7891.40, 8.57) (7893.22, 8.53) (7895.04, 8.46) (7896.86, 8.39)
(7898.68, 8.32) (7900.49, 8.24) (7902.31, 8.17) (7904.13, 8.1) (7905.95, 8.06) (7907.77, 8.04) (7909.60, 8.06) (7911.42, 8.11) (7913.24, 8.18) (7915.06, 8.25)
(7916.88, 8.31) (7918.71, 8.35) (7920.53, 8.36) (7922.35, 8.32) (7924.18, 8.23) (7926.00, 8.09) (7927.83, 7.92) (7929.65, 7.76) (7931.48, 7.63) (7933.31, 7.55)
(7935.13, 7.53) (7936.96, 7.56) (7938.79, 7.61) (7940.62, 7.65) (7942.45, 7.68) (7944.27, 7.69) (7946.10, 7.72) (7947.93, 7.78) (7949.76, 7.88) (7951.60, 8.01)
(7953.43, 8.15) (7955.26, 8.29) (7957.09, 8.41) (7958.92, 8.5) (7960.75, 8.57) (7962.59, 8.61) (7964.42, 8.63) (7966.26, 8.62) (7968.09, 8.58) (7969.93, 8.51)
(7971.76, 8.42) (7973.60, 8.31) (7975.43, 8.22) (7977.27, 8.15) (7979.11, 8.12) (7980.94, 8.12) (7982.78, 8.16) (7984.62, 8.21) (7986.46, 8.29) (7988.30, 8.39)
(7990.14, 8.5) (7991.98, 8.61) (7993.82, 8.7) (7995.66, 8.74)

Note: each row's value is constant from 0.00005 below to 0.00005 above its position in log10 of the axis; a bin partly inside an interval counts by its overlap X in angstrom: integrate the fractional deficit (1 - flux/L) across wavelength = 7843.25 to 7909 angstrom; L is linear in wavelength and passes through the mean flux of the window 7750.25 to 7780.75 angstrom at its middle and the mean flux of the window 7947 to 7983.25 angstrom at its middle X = 0.88 angstrom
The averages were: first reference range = 8.66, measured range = 8.35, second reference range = 8.3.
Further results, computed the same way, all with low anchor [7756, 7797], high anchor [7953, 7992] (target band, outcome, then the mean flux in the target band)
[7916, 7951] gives 2.15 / 7.87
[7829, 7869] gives 0.60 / 8.29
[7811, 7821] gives 0.31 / 8.16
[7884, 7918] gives 0.35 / 8.31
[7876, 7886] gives -0.09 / 8.48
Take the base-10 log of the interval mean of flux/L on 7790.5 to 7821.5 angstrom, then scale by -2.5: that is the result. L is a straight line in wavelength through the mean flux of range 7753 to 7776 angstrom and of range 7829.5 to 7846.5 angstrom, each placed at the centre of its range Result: 0.03 mag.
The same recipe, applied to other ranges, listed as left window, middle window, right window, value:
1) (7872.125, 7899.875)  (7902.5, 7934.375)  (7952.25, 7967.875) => 0.05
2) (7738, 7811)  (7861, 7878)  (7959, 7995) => 0.02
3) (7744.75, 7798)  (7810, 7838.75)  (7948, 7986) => 0.03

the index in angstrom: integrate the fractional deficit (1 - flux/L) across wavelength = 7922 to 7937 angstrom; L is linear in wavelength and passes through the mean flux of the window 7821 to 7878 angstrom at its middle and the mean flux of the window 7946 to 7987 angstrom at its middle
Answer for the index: 0.8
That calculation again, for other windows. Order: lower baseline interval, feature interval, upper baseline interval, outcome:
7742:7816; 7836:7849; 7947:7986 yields 0.1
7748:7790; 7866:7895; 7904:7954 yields -1.2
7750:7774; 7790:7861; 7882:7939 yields 1.8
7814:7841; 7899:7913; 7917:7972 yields 0.0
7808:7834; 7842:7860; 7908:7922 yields -0.3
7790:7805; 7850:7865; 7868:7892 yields 0.3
